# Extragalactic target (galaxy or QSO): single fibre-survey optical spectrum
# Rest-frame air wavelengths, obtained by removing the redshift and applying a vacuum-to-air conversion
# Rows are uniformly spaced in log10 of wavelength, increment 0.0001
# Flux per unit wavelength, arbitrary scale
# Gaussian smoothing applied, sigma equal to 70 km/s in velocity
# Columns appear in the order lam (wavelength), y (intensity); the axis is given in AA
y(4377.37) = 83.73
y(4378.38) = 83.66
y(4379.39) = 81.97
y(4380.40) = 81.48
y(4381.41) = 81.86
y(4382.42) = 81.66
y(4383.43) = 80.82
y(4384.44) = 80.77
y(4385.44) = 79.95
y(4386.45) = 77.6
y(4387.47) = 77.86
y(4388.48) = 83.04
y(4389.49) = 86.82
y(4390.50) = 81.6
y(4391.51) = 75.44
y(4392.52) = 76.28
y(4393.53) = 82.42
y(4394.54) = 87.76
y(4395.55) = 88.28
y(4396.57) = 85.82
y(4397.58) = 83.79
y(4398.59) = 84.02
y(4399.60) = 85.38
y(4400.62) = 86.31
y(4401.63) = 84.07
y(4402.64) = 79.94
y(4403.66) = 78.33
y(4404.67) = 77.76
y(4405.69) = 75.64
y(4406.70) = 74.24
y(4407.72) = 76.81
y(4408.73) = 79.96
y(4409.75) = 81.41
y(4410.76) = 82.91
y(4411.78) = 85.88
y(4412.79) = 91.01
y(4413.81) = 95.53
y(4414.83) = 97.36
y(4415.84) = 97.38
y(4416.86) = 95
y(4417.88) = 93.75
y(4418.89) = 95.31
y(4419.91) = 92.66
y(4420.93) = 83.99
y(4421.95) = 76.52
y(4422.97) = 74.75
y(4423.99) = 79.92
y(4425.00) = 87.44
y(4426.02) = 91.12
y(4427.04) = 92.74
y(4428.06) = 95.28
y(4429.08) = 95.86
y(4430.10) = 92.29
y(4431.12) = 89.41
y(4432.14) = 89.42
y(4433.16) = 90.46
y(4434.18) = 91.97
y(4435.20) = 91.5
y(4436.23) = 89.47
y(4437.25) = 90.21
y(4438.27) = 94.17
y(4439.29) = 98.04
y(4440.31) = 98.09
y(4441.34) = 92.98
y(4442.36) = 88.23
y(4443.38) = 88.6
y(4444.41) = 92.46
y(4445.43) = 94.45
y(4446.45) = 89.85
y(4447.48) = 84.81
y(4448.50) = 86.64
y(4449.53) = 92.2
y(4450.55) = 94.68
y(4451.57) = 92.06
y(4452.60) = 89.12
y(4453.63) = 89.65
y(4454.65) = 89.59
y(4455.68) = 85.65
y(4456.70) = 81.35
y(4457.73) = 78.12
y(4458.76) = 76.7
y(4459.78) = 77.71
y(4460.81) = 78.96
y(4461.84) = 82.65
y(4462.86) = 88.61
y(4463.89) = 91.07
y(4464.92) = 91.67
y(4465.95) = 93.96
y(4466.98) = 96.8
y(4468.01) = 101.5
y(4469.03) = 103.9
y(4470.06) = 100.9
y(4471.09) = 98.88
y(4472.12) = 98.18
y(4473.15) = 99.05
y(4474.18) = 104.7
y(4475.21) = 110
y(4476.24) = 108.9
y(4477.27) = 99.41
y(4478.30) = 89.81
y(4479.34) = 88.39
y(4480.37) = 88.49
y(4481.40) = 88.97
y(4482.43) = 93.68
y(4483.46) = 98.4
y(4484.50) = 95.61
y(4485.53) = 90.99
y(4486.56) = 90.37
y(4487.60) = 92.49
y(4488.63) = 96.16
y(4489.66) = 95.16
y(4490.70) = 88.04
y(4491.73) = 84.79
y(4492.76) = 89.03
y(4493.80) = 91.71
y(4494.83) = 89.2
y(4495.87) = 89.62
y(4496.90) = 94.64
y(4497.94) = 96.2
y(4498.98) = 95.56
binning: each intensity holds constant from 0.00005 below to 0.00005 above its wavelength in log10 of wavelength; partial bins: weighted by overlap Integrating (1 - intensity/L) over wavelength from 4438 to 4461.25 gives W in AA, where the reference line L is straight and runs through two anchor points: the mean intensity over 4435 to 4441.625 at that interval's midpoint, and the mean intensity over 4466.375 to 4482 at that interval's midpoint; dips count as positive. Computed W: 1.62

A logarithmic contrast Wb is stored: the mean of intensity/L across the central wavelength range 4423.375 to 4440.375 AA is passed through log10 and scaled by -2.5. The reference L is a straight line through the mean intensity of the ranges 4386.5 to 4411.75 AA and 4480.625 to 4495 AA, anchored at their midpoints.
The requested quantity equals -0.07 mag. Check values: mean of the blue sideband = 81.5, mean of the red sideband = 91.8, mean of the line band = 91.4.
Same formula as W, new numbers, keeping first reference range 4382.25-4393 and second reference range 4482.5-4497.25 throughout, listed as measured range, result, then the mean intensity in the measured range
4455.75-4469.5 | 0.16 AA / 87.9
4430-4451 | -1.26 AA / 91.4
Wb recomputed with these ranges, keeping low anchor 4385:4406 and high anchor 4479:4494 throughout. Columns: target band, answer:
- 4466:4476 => -0.13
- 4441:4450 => -0.03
